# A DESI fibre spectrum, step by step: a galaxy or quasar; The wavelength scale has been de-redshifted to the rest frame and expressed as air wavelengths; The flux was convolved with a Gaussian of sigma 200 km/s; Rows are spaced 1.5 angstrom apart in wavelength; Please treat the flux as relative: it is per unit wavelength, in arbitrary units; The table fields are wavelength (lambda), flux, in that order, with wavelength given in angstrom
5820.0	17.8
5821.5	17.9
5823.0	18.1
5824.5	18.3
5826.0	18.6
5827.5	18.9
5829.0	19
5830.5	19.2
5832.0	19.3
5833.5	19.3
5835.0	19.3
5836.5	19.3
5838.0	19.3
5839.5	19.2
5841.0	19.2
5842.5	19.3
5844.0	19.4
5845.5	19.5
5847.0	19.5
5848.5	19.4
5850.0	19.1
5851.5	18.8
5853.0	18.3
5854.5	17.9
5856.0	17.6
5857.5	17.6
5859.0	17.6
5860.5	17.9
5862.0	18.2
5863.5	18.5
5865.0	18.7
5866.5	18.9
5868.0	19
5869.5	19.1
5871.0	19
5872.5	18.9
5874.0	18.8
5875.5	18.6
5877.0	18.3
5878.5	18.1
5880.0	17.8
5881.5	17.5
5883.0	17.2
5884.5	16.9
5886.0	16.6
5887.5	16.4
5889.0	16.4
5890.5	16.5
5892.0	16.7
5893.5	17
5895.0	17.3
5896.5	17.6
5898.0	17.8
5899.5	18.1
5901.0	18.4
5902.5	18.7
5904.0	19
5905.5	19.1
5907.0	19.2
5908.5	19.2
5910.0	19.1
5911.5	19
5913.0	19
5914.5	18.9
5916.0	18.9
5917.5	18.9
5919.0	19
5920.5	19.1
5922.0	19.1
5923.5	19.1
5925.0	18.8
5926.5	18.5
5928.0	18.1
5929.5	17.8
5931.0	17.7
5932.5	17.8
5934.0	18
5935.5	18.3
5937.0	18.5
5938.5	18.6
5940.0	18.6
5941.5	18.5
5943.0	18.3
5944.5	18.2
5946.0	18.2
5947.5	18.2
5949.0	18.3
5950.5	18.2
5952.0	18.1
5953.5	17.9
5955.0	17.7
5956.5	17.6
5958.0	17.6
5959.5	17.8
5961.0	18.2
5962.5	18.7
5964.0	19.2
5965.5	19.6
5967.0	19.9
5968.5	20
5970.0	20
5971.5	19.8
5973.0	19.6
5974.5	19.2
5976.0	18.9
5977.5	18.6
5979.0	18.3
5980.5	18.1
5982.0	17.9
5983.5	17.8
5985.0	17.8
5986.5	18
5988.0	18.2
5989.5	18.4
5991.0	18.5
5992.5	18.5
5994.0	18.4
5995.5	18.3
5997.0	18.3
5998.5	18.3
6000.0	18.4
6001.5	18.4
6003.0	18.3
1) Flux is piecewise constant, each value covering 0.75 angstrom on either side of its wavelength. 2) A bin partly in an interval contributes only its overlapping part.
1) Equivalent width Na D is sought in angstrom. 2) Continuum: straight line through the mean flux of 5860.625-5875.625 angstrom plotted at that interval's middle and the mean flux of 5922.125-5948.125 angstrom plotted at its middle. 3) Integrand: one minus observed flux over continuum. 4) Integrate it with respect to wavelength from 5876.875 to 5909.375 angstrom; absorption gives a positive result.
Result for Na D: 1.5 angstrom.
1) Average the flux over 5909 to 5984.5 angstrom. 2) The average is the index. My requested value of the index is 18.6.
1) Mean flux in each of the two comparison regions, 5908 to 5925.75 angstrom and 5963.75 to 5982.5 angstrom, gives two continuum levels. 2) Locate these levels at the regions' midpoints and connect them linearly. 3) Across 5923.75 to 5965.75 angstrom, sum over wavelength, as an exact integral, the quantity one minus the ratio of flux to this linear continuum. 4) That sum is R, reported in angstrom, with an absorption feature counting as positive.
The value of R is 1.9 angstrom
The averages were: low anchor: 19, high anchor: 19.2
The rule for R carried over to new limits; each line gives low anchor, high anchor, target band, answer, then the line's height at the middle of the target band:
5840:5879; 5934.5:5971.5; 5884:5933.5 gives 1.1 angstrom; 18.6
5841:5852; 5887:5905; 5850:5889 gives 0.8 angstrom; 18.5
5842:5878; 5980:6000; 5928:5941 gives 0.2 angstrom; 18.4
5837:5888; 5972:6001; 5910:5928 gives -0.5 angstrom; 18.4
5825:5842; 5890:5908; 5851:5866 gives 0.5 angstrom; 18.7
